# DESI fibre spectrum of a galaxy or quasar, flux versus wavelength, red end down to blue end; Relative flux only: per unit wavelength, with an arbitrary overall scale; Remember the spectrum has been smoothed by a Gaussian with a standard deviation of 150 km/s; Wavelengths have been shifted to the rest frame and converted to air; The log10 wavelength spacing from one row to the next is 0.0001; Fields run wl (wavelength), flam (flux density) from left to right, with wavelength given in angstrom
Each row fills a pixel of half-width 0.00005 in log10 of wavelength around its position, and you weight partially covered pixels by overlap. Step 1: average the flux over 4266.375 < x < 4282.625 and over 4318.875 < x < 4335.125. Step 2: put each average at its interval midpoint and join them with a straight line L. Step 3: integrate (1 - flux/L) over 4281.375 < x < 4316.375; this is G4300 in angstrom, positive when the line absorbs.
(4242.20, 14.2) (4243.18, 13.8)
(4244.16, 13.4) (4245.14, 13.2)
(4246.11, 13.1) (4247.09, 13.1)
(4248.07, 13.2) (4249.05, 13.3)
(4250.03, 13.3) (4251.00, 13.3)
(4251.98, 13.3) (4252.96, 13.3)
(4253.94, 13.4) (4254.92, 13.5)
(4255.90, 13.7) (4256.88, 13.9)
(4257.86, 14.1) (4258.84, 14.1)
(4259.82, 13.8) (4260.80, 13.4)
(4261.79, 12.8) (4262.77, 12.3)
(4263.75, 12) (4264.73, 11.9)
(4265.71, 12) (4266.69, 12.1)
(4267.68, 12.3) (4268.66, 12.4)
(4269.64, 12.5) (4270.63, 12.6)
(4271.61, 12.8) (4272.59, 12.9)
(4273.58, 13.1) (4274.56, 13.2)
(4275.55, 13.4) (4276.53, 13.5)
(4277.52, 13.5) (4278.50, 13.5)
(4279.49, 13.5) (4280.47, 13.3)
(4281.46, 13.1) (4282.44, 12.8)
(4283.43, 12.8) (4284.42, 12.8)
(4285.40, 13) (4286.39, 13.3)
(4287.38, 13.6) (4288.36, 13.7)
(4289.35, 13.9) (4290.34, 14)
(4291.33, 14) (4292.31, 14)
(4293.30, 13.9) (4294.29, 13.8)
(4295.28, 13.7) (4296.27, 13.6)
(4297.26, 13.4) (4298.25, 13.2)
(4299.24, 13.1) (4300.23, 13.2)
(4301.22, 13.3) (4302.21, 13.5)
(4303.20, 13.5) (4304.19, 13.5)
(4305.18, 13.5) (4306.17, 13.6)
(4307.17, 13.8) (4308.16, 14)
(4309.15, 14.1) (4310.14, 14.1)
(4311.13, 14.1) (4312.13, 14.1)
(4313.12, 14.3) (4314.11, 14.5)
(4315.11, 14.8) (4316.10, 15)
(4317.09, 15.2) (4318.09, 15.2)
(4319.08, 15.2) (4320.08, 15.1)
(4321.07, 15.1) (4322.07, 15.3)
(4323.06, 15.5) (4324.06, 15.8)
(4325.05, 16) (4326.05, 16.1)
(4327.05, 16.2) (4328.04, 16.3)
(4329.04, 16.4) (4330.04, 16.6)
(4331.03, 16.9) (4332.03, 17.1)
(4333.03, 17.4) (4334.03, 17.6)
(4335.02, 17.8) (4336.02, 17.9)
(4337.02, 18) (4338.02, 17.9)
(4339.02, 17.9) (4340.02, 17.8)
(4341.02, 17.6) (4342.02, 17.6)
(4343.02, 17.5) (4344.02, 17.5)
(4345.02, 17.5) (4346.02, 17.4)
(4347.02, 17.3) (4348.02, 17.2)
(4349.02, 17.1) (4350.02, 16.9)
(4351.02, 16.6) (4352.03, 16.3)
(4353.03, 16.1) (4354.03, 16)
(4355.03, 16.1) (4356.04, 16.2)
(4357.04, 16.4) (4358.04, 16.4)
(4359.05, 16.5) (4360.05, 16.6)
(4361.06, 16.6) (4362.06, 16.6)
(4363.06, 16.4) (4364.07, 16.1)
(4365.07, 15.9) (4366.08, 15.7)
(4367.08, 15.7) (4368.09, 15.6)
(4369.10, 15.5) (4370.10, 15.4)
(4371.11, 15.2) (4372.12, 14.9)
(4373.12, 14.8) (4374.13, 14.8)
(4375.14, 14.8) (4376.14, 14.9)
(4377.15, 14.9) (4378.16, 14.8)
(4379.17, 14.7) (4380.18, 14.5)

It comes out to 1.9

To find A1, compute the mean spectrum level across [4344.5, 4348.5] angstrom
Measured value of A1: 17.4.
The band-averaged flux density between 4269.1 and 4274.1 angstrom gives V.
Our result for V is 12.8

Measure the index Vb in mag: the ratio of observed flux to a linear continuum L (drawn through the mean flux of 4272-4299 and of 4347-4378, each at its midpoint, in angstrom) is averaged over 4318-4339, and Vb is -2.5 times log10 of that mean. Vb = -0.12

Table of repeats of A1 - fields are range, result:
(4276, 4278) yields 13.5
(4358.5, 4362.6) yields 16.6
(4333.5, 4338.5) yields 17.8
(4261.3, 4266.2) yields 12.2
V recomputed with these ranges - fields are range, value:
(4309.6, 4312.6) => 14.1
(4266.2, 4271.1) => 12.4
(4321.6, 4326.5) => 15.7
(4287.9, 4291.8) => 13.9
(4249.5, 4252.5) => 13.3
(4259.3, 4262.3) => 13.3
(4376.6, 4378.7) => 14.8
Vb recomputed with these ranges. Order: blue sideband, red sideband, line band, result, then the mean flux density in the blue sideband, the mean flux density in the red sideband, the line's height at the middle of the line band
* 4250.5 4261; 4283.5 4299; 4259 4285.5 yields 0.06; 13.6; 13.6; 13.6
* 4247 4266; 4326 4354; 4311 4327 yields 0.07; 13.2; 17.2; 16.2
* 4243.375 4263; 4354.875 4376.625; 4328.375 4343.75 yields -0.15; 13.4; 15.8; 15.1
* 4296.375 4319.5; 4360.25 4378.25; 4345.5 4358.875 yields -0.10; 14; 15.5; 15.1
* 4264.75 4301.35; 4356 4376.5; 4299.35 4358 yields -0.09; 13.2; 15.8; 14.6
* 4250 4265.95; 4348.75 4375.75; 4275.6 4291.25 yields 0.04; 13.2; 16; 13.9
